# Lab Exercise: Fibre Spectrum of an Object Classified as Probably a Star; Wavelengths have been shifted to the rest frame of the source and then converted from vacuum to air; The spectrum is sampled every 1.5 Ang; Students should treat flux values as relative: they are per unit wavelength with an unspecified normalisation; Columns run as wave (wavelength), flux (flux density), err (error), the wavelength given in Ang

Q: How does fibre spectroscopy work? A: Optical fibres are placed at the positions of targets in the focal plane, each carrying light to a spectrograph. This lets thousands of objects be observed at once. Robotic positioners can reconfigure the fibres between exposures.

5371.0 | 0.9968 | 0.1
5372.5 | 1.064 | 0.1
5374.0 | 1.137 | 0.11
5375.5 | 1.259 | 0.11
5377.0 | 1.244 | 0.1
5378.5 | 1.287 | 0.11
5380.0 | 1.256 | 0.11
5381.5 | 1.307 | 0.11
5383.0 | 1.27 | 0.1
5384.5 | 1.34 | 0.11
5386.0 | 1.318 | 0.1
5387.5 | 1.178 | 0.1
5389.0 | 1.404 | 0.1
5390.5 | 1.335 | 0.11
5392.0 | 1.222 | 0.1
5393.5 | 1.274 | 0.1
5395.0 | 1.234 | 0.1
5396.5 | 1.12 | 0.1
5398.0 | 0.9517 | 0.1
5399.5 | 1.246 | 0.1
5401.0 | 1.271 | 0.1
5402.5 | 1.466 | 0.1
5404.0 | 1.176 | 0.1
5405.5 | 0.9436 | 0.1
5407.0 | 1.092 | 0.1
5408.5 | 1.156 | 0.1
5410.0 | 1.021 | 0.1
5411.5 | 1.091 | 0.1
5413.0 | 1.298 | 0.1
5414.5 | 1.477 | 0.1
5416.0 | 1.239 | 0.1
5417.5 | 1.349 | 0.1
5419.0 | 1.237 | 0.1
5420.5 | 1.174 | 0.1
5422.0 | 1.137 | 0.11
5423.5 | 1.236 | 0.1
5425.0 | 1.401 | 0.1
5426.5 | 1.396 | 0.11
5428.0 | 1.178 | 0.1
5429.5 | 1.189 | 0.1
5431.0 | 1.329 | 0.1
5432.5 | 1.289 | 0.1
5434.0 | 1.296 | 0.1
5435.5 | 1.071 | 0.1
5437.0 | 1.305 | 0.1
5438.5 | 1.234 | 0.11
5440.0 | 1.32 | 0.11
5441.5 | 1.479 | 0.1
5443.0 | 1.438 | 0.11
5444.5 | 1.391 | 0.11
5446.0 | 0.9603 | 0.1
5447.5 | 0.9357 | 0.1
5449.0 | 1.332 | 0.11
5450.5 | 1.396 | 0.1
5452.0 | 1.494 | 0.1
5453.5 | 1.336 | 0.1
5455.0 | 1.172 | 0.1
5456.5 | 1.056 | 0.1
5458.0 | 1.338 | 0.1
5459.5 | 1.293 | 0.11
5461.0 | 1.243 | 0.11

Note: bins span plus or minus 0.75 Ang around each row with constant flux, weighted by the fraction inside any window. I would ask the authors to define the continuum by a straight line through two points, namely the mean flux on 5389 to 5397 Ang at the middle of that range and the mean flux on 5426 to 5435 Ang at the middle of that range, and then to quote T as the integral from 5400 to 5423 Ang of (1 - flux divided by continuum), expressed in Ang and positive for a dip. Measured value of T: 1.0 Ang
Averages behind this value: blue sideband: 1.26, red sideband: 1.27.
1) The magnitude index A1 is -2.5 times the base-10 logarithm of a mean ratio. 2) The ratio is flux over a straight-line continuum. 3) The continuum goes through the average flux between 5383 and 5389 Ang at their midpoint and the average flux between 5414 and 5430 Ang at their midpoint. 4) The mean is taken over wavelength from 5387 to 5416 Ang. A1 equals 0.07 mag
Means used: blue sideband 1.29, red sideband 1.27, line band 1.21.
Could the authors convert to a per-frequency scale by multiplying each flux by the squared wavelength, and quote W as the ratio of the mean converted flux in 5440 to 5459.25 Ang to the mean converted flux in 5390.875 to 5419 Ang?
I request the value 1.1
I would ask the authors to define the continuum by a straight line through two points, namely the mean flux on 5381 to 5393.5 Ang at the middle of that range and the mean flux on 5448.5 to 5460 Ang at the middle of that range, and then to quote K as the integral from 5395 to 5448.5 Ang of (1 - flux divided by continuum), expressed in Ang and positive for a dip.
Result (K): 2.98 Ang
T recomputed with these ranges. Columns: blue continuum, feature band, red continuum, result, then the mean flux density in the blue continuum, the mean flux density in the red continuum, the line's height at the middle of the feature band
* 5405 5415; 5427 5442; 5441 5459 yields -0.5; 1.15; 1.27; 1.23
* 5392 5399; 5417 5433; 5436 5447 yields -0.3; 1.16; 1.29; 1.24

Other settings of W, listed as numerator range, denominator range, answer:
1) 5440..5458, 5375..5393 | 1.02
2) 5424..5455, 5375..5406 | 1.05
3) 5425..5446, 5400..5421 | 1.07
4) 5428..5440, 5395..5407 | 1.08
